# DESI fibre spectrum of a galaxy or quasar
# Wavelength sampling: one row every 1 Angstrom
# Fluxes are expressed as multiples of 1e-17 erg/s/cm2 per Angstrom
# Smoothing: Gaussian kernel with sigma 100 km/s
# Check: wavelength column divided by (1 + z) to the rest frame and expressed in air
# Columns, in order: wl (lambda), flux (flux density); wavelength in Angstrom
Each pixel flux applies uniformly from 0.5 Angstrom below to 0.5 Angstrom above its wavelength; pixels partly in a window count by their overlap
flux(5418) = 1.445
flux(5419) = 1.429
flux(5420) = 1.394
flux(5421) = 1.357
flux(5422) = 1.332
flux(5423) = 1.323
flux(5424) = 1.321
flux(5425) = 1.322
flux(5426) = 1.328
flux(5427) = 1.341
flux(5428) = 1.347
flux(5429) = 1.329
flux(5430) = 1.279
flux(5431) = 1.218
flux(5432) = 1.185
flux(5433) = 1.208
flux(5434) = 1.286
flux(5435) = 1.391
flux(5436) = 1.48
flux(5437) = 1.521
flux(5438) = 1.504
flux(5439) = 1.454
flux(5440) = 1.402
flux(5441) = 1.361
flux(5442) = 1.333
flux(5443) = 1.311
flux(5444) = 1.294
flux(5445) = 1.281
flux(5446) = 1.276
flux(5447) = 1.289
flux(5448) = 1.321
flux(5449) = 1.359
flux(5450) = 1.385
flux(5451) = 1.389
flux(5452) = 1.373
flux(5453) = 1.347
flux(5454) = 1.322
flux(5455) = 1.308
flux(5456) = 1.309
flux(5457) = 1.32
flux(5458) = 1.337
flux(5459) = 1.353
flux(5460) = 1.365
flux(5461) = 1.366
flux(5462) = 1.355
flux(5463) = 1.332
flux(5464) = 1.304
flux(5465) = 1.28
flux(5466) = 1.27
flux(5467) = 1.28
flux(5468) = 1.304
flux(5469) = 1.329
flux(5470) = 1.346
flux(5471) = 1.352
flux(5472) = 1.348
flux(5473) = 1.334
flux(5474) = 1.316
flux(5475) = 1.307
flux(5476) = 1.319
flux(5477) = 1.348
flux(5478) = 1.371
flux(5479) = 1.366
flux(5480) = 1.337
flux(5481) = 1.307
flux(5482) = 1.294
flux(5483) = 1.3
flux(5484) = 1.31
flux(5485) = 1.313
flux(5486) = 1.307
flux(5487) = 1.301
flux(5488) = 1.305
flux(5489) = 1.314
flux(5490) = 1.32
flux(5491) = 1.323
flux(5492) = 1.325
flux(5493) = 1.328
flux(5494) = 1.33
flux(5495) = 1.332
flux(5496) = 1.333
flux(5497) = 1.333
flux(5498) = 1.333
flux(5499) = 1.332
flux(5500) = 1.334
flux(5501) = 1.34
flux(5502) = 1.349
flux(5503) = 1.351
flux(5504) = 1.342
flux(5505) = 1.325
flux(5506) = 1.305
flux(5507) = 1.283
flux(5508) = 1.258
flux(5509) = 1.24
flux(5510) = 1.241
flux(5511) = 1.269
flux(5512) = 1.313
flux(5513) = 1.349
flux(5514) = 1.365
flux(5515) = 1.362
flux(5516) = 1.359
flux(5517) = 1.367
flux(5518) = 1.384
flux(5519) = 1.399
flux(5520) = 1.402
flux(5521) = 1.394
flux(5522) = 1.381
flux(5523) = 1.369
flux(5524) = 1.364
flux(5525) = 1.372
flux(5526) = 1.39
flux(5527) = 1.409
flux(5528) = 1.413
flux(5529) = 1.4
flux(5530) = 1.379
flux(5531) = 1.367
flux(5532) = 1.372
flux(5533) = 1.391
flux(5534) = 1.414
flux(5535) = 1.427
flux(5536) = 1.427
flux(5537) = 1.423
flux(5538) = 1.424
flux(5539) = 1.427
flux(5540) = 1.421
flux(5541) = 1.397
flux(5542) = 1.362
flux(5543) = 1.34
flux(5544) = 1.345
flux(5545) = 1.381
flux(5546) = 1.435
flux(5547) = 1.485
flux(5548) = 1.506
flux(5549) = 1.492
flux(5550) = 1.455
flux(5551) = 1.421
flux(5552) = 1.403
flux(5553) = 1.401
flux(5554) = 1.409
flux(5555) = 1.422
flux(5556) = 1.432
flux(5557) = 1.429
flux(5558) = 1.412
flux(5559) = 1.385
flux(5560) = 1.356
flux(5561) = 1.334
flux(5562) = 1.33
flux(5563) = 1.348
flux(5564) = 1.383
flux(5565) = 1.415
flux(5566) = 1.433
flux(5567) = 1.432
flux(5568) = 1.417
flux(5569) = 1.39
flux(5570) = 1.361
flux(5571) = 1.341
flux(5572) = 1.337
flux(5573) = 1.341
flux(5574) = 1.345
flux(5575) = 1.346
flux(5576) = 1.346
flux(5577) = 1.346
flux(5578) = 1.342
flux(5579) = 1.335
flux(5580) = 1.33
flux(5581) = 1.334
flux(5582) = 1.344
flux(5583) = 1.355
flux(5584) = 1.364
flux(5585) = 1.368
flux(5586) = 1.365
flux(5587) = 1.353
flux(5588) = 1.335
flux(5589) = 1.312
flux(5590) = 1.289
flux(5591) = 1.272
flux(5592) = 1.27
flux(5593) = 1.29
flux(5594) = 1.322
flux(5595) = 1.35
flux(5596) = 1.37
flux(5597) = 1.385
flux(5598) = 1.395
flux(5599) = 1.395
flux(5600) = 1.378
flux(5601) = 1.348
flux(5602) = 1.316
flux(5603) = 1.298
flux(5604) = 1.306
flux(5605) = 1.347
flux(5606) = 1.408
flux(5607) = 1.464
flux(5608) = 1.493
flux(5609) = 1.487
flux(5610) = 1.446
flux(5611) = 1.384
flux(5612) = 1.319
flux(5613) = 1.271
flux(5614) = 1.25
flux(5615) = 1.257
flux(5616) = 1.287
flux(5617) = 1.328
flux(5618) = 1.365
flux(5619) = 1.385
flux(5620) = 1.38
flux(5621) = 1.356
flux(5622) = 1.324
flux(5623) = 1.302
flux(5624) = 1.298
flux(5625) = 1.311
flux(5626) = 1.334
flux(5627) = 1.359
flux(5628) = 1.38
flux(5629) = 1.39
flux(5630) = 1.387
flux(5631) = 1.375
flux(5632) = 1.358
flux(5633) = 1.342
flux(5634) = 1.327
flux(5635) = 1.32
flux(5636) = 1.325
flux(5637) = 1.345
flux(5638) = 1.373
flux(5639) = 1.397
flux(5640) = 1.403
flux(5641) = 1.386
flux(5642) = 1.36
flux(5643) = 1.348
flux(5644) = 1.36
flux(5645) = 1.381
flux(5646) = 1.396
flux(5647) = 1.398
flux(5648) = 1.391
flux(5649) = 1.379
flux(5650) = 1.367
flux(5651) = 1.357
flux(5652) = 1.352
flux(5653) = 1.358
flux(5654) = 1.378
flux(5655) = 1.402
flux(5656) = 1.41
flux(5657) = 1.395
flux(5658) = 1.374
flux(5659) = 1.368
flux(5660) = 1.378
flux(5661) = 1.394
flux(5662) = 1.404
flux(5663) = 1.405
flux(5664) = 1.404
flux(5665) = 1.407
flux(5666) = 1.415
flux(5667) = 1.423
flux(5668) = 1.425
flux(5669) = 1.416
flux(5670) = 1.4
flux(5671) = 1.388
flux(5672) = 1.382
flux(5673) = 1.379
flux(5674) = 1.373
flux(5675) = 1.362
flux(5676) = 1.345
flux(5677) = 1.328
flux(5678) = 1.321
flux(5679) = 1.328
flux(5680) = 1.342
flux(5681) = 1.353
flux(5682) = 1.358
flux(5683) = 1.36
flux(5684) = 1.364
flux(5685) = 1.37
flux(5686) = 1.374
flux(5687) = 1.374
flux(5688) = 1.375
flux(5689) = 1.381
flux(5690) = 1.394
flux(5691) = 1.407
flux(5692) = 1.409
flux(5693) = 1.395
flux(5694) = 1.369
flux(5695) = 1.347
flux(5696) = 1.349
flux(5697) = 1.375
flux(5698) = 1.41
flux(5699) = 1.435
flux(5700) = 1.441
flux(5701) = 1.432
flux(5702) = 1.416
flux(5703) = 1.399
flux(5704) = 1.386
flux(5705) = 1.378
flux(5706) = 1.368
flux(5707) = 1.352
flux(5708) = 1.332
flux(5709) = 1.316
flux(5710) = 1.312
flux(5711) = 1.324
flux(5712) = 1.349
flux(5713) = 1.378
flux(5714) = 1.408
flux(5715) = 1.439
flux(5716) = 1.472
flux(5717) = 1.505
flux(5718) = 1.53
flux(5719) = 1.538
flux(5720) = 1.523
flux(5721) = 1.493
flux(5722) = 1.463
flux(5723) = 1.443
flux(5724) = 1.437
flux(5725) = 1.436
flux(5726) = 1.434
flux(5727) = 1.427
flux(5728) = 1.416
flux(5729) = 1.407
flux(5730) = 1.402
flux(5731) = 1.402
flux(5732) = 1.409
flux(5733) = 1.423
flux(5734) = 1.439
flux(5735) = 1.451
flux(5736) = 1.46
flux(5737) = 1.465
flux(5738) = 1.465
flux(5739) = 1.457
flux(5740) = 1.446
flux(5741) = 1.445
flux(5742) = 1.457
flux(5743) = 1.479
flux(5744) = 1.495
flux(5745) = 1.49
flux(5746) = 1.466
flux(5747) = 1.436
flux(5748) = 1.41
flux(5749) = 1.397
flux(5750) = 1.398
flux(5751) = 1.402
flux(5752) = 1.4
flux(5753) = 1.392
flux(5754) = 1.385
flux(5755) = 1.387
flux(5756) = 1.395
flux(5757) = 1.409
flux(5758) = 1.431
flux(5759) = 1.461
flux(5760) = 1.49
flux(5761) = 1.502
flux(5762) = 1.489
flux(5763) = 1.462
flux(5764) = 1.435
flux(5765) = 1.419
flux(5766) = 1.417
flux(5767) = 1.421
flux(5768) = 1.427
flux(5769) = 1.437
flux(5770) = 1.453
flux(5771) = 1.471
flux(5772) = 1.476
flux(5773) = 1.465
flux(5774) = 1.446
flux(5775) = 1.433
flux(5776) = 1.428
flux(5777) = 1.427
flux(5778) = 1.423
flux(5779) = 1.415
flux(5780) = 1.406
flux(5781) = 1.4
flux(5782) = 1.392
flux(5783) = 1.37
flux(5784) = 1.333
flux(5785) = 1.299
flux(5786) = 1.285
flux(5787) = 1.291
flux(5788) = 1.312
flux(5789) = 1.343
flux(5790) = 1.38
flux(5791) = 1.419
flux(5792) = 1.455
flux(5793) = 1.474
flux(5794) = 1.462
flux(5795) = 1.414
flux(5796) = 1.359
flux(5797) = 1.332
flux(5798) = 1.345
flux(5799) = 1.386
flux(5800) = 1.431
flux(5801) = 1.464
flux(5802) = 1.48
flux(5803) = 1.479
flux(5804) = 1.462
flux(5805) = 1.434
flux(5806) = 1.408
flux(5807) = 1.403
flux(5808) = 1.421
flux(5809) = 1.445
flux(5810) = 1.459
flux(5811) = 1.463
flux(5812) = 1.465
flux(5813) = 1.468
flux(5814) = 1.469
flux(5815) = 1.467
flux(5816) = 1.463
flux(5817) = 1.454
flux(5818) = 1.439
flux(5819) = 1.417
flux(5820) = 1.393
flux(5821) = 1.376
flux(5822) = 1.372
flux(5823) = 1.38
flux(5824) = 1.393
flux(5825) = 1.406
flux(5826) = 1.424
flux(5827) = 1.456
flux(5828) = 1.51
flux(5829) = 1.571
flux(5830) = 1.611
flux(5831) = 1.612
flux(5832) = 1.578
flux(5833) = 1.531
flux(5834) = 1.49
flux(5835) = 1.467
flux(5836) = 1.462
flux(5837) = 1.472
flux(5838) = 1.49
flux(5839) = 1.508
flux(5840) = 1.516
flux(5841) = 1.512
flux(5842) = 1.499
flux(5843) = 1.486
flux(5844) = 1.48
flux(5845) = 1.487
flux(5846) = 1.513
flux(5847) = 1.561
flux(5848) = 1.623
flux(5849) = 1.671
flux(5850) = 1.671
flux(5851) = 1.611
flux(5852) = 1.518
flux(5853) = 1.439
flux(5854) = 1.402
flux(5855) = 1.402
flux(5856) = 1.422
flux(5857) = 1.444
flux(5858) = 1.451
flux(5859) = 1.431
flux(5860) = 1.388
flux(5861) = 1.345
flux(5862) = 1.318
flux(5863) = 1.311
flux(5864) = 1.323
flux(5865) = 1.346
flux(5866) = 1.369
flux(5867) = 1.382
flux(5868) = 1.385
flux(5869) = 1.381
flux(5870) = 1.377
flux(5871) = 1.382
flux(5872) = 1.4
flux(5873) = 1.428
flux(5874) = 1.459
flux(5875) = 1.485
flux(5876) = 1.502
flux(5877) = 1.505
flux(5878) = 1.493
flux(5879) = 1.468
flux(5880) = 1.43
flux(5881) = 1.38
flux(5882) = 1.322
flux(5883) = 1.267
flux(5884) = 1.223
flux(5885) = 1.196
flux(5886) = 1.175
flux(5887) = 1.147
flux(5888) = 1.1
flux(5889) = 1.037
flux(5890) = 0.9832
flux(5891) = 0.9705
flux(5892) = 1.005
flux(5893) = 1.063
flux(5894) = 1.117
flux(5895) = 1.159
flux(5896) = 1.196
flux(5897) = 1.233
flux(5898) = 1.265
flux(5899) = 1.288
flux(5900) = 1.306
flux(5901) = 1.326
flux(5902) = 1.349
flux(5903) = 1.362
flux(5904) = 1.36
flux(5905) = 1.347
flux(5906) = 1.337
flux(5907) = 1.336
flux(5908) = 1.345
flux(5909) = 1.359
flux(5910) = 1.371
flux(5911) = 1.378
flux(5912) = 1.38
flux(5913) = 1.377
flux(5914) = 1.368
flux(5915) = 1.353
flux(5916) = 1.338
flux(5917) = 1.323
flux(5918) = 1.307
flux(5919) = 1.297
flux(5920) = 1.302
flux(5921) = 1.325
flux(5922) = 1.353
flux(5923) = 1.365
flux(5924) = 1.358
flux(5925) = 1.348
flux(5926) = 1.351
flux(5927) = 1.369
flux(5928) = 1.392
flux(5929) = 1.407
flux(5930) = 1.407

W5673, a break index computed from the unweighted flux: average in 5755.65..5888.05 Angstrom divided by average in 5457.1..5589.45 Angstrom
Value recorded 1.05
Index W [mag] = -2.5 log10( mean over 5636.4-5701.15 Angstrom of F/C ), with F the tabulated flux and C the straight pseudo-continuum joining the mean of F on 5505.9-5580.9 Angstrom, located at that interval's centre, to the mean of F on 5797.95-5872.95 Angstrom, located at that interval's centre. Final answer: 0.02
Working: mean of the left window 1.38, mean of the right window 1.45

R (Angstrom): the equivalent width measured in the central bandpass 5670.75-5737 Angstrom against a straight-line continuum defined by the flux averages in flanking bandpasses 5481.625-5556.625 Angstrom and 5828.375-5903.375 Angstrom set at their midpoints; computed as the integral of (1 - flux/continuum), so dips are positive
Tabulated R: -1.12 Angstrom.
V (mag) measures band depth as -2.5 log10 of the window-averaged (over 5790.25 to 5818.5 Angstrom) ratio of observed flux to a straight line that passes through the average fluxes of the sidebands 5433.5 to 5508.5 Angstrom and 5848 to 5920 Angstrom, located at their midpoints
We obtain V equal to -0.076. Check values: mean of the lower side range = 1.34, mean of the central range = 1.44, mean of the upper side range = 1.34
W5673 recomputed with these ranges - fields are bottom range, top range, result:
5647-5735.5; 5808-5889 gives 1.03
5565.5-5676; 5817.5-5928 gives 1.01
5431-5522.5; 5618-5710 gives 1.03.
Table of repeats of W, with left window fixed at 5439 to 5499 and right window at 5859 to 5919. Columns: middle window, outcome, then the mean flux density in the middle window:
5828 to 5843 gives -0.160 mag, 1.52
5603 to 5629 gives -0.025 mag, 1.35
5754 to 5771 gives -0.098 mag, 1.44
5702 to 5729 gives -0.079 mag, 1.42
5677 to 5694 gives -0.040 mag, 1.37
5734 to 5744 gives -0.112 mag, 1.46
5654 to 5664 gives -0.058 mag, 1.39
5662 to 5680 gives -0.050 mag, 1.38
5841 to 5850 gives -0.178 mag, 1.55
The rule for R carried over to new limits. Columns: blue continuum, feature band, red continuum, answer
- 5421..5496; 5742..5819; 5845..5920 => -4.6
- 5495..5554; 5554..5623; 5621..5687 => 0.7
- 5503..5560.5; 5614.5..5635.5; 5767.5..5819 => 0.8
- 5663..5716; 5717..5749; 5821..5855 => -0.8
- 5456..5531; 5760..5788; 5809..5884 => 0.3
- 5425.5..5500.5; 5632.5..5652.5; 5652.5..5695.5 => 0.1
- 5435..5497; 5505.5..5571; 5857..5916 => -2.4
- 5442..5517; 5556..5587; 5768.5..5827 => -0.4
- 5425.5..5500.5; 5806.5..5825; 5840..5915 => -1.0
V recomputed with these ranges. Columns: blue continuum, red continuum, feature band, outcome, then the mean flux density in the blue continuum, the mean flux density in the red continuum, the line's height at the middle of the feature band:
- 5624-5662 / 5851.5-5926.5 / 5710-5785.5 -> -0.06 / 1.37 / 1.33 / 1.35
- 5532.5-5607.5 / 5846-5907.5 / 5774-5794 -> -0.03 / 1.38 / 1.35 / 1.35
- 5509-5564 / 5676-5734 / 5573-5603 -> 0.04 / 1.39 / 1.4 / 1.39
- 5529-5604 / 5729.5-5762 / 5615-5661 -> 0.03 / 1.38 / 1.44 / 1.4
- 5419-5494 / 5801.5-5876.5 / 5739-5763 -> -0.01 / 1.33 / 1.46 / 1.43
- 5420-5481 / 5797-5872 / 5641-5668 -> 0.01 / 1.34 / 1.45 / 1.4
